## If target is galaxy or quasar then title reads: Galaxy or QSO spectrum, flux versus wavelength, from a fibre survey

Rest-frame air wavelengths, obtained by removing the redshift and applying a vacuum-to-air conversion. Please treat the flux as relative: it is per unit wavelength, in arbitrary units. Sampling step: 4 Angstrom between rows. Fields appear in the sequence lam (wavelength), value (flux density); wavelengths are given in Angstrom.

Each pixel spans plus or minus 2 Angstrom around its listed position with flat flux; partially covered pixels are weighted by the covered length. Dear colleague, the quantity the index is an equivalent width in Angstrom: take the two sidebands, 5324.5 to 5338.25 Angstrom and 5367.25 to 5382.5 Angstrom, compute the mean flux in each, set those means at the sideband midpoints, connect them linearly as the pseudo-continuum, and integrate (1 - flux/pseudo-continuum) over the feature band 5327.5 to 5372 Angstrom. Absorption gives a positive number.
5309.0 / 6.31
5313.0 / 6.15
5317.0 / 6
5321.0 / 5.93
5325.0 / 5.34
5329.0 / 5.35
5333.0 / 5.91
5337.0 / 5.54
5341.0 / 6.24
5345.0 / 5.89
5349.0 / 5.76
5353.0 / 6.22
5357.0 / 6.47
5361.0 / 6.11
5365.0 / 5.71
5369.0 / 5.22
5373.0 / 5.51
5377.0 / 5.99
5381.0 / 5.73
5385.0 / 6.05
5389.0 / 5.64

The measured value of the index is -2.2 Angstrom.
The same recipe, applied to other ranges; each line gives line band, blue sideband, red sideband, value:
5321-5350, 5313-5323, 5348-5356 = 1.5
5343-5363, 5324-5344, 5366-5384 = -1.5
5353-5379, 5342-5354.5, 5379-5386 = 0.2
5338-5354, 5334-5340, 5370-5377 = -0.8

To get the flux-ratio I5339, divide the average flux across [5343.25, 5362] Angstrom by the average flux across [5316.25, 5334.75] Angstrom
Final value 1.07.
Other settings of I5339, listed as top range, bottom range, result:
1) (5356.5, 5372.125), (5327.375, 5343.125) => 1.00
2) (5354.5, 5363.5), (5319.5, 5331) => 1.13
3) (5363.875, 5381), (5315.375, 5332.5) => 0.99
